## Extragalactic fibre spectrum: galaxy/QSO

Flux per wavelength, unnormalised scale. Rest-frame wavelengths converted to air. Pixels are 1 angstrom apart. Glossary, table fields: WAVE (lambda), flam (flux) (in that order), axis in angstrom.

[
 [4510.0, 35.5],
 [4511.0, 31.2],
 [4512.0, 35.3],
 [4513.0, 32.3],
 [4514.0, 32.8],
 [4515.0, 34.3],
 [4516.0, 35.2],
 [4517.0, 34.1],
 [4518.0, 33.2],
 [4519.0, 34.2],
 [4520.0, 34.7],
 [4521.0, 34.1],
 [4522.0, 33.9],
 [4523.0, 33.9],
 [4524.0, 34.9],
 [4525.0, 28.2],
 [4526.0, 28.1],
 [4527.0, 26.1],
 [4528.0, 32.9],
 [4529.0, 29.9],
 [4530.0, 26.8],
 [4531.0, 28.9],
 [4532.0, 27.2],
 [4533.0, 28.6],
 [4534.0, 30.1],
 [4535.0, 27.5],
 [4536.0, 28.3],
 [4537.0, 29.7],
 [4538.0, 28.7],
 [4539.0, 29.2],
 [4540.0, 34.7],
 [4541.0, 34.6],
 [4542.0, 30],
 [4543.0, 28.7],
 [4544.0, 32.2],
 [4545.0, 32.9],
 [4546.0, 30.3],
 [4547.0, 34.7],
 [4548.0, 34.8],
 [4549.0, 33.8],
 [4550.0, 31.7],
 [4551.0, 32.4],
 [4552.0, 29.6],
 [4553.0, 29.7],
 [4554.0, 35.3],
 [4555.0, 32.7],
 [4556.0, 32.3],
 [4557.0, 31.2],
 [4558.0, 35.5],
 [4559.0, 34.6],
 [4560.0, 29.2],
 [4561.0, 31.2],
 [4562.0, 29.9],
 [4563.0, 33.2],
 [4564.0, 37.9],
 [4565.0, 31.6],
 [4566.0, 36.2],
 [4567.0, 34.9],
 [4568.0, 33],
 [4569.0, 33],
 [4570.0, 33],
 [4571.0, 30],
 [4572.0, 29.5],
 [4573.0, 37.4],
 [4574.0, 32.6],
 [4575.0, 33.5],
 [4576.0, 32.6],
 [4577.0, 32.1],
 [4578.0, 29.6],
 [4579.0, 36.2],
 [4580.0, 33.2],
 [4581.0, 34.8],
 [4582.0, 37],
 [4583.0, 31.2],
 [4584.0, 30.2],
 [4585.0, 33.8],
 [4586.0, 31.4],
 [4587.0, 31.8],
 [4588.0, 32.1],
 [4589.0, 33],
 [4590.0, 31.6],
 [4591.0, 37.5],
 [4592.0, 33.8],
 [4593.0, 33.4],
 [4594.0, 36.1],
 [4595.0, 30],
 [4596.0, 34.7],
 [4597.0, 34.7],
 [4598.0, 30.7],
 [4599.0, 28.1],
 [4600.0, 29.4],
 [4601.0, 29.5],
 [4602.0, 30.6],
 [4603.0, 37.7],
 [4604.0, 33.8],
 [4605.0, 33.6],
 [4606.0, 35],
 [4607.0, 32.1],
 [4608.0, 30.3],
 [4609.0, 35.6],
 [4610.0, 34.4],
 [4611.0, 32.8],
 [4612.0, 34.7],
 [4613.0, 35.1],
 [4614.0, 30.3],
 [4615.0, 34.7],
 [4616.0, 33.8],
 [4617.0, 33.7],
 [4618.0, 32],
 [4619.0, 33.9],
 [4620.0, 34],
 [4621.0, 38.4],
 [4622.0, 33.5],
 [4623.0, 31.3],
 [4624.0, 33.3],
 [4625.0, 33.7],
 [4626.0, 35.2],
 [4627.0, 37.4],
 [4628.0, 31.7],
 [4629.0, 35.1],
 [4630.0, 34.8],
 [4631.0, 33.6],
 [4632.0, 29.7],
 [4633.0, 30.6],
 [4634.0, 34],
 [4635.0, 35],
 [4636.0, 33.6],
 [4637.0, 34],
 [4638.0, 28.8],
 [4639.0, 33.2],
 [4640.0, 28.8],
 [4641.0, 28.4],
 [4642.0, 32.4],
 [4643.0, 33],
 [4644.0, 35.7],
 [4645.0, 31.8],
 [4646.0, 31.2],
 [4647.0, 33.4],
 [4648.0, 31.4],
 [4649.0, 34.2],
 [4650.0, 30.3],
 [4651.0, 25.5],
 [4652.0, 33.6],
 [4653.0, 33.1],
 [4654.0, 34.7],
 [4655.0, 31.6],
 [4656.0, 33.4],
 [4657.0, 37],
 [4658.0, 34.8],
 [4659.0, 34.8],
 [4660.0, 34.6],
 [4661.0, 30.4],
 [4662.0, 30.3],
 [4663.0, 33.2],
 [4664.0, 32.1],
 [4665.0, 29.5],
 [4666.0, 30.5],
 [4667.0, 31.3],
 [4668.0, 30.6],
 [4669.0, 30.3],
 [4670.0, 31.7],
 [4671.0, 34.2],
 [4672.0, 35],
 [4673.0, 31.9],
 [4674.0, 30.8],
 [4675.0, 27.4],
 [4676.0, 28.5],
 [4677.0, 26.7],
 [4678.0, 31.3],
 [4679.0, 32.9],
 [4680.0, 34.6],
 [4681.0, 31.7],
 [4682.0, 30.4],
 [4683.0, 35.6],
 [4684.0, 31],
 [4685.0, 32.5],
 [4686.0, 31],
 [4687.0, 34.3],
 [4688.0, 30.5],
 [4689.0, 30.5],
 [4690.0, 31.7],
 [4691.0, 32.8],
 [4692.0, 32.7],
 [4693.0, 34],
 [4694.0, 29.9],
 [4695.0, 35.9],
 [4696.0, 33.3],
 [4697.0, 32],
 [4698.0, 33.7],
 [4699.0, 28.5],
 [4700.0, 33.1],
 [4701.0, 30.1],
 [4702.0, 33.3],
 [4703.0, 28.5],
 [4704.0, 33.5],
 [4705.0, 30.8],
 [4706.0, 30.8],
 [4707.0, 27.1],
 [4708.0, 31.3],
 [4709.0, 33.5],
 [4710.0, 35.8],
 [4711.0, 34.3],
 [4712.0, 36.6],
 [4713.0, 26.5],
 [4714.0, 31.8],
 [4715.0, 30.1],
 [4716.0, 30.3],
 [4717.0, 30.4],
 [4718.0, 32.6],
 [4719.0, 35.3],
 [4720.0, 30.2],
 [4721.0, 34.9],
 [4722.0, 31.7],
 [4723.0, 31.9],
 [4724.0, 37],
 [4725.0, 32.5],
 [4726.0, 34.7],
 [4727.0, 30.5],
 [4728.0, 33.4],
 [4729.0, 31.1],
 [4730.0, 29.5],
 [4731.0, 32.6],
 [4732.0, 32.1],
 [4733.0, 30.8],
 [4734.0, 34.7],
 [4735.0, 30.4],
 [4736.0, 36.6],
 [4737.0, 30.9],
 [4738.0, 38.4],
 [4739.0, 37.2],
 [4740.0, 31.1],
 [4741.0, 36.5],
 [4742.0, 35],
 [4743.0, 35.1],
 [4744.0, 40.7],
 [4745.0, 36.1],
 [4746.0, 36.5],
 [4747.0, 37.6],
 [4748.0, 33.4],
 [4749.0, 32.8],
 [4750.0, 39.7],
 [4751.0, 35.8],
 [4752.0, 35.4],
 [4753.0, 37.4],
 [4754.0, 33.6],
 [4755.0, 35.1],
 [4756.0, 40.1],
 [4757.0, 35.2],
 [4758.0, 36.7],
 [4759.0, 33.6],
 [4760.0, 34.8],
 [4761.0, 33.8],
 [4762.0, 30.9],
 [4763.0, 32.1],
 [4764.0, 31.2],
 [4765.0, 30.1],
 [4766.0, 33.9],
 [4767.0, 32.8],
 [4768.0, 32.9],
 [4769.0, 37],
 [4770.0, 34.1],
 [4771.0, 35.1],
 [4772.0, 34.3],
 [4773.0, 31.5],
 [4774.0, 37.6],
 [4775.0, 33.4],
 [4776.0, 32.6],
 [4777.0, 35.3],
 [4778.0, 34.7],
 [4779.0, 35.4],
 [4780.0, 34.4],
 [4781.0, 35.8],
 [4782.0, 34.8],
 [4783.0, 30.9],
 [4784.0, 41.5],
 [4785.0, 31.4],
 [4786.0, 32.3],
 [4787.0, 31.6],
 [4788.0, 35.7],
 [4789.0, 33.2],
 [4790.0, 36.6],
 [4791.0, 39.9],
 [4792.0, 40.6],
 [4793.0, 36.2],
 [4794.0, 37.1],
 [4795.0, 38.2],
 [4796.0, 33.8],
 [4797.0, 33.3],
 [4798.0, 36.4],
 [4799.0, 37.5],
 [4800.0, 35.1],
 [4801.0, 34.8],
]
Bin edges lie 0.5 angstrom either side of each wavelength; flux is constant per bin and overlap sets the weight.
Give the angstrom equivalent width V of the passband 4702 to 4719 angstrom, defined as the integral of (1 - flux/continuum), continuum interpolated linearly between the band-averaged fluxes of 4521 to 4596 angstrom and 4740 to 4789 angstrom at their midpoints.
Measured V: 1.2 angstrom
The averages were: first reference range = 32.1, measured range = 31.7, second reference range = 34.7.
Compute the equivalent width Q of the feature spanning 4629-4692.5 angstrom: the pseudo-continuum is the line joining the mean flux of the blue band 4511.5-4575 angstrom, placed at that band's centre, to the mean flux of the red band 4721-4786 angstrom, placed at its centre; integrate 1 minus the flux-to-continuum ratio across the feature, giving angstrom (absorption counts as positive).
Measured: 2.3 angstrom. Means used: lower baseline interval 32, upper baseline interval 34.3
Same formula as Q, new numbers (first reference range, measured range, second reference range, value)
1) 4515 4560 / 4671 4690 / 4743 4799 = 1.2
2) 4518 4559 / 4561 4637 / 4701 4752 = -2.9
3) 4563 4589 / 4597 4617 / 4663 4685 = -0.1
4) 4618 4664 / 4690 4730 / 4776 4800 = 2.3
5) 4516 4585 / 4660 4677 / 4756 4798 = 1.2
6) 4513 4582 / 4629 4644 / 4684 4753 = 0.1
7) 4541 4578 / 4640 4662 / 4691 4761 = 0.4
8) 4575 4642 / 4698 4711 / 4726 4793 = 0.9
